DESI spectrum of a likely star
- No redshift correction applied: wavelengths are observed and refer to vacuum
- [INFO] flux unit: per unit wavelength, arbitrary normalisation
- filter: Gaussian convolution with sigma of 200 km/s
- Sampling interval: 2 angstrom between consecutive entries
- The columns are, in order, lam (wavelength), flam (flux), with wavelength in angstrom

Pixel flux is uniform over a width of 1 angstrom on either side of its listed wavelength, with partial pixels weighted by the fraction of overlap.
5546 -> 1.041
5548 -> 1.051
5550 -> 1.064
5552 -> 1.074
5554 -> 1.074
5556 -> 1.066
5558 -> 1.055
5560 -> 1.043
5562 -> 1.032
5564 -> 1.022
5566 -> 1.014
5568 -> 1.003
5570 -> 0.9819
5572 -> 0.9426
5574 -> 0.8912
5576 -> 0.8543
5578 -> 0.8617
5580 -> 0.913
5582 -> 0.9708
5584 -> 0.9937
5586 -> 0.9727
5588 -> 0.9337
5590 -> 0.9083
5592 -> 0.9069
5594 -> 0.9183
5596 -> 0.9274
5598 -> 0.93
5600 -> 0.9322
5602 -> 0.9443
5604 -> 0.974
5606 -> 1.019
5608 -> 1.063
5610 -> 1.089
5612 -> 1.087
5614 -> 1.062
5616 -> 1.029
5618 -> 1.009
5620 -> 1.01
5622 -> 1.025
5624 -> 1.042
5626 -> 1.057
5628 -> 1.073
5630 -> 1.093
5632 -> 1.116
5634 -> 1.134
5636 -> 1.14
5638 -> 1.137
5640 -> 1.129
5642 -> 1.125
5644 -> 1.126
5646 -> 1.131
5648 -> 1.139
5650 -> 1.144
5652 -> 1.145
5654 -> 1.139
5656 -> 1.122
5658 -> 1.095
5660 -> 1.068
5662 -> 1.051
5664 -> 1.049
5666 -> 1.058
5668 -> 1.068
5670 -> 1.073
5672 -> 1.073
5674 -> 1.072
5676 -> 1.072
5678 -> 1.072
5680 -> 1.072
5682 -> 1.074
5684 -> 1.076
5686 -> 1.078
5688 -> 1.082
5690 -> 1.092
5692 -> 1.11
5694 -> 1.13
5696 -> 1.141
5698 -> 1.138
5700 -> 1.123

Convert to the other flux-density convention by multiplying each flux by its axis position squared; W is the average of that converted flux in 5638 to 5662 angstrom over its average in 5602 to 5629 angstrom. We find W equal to 1.1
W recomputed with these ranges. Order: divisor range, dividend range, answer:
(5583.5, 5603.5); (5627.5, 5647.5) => 1.22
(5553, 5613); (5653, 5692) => 1.14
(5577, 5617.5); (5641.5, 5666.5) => 1.16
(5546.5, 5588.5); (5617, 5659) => 1.14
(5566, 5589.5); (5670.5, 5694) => 1.19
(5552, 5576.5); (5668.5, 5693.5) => 1.12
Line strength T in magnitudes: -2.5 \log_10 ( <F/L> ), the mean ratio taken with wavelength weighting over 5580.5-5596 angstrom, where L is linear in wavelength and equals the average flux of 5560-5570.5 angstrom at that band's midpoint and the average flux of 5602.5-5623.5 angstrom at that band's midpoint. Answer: 0.09 mag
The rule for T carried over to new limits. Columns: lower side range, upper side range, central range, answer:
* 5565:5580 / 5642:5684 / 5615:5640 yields -0.04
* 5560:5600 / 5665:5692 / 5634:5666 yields -0.08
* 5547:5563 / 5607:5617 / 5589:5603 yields 0.15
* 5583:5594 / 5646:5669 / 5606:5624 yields -0.05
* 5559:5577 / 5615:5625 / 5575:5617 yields 0.04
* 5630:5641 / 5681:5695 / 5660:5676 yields 0.04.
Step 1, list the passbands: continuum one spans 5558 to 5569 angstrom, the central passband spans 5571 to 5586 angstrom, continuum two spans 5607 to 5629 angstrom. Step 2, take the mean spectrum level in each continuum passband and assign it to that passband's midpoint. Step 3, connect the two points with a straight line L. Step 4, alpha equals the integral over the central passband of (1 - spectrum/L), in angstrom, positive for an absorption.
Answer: 1.6 angstrom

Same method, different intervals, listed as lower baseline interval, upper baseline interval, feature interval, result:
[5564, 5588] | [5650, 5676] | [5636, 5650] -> -1.0 angstrom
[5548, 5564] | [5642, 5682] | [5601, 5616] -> 0.6 angstrom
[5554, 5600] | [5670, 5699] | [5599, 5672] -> -3.0 angstrom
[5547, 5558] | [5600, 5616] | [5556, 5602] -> 4.0 angstrom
